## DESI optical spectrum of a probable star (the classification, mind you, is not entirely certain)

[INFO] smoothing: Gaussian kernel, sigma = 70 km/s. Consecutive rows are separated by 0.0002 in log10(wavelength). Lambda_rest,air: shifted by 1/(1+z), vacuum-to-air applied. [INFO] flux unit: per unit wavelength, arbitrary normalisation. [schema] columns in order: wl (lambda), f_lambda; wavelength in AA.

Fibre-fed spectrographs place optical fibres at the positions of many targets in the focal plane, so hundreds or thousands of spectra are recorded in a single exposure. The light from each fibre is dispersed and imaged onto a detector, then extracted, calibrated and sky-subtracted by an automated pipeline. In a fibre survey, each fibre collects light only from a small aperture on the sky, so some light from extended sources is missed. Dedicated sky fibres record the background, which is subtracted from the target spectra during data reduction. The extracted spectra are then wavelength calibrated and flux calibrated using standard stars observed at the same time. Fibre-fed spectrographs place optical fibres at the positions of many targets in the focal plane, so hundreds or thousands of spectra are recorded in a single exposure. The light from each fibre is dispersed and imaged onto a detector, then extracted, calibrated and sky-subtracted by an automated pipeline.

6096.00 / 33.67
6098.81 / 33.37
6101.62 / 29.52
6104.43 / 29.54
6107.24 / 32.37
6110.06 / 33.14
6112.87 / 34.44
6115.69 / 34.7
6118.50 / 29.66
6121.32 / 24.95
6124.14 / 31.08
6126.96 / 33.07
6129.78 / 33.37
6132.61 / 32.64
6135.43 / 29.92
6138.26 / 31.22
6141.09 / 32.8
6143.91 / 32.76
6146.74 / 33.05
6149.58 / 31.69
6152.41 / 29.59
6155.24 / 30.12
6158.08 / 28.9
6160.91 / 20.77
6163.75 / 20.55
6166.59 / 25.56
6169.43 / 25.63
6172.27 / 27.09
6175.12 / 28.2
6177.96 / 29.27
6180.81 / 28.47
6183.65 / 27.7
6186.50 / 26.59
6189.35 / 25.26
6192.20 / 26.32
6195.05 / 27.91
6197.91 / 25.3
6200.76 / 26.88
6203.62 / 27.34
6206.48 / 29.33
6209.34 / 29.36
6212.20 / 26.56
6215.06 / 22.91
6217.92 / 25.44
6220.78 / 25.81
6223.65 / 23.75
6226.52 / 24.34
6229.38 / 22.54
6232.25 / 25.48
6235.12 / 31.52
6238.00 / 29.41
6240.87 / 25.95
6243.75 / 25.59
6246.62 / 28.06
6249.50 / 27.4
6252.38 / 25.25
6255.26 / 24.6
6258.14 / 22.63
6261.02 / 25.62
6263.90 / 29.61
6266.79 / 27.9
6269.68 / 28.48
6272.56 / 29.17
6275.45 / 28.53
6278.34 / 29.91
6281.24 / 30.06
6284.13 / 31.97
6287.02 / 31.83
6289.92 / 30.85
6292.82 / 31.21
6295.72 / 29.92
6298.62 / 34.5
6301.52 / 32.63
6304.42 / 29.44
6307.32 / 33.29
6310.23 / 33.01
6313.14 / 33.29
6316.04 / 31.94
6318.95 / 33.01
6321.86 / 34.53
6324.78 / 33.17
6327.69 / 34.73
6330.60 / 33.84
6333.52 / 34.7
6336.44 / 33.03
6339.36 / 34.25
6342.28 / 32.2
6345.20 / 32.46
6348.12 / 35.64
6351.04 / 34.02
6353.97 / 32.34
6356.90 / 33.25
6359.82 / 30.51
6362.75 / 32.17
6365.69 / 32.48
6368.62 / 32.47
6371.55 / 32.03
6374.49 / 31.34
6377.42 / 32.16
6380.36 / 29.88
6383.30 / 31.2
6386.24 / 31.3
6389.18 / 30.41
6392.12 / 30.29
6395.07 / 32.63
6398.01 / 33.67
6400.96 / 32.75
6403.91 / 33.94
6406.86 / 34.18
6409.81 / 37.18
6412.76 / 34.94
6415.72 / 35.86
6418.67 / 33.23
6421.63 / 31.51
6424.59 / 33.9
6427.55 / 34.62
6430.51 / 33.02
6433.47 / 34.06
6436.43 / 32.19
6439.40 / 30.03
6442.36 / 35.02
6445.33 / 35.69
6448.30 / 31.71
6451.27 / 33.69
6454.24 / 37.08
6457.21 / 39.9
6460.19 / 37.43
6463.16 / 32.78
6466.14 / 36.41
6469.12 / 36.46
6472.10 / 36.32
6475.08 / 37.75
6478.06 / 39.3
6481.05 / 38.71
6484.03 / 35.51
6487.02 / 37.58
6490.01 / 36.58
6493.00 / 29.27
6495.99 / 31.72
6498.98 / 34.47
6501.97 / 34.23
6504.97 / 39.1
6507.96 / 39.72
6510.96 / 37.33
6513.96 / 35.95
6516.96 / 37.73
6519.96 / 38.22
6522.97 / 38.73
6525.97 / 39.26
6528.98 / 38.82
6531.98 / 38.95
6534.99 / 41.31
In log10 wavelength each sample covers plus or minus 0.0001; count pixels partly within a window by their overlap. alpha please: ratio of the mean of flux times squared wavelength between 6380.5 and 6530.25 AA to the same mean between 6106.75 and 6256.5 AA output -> 1.4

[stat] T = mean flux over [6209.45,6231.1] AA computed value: 24.8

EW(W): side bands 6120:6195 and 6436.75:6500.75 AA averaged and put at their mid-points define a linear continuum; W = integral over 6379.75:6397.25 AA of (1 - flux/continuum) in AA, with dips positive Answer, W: 1.31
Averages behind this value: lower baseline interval 28.7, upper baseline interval 35.3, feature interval 31.1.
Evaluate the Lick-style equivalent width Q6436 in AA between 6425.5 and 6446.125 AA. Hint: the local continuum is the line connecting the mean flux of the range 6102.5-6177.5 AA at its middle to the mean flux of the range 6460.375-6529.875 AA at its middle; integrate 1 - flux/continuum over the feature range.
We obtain 1.2 AA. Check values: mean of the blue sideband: 29.9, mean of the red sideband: 36.6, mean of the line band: 33.5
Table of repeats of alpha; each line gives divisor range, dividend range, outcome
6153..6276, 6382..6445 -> 1.33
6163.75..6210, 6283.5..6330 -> 1.25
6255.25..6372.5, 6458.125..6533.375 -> 1.23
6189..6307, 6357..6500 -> 1.29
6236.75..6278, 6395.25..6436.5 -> 1.32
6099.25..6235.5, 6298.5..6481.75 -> 1.27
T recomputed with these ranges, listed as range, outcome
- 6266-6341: 31.9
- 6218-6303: 28.1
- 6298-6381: 32.9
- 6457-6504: 35.8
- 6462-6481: 36.7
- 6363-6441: 32.7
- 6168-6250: 26.7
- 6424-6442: 33.1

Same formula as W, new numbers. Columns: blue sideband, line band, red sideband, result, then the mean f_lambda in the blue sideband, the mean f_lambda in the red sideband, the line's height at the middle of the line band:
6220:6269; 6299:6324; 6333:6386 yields -2.39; 26.2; 32.5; 29.9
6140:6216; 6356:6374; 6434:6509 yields 0.32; 27.6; 35.5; 32.6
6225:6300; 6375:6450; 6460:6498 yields 0.96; 28.2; 35.8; 33.4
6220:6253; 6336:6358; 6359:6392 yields -2.21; 26.3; 31.4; 30.4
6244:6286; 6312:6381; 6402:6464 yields -4.40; 27.8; 34.4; 31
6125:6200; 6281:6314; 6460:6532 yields 0.00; 28.6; 36.7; 31.9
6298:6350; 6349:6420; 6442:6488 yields 3.93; 33.3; 36.4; 34.6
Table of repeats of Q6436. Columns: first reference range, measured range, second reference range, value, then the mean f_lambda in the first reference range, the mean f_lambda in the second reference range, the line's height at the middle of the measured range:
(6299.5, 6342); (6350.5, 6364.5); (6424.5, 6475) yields 0.5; 33.2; 34.8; 33.7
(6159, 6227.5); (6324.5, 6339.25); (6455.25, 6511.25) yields -1.4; 26.1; 36.3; 31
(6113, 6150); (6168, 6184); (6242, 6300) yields 1.6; 31.7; 28.6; 30.7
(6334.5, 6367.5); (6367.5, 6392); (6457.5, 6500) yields 1.7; 33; 35.9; 33.6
